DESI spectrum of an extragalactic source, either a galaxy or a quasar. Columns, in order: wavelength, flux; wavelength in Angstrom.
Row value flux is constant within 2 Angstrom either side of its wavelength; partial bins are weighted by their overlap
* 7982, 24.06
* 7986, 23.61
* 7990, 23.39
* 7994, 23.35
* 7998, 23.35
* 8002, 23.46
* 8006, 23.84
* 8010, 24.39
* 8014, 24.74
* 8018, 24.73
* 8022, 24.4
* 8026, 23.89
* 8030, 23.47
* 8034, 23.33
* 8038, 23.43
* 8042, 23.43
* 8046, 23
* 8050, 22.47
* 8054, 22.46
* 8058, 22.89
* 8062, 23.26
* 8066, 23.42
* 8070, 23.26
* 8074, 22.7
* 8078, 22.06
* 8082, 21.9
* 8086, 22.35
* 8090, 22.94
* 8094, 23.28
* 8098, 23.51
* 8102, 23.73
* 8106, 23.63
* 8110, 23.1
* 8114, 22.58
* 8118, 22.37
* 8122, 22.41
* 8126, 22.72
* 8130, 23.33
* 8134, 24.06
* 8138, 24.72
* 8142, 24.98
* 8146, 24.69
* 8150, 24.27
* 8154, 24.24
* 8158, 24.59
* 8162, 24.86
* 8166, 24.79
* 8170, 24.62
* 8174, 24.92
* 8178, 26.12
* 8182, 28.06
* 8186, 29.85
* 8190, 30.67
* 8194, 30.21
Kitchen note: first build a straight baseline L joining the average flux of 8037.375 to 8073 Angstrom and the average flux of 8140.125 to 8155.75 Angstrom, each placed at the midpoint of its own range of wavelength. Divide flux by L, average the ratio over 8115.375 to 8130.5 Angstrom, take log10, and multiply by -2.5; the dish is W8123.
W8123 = 0.07 mag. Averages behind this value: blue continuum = 23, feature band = 22.6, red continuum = 24.5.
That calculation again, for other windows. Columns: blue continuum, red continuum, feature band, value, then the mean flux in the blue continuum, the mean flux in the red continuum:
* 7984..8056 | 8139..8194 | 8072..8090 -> 0.11 mag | 23.6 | 26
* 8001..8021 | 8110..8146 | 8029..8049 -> 0.04 mag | 24.3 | 23.5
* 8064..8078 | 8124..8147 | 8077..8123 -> 0.03 mag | 23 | 24.1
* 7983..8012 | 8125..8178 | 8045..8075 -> 0.05 mag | 23.6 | 24.5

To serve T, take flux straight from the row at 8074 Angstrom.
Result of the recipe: 22.7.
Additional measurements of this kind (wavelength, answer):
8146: 24.69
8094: 23.28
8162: 24.86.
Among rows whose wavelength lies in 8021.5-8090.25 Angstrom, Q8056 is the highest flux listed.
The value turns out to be 24.4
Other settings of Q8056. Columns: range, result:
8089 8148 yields 24.98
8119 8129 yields 22.72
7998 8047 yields 24.74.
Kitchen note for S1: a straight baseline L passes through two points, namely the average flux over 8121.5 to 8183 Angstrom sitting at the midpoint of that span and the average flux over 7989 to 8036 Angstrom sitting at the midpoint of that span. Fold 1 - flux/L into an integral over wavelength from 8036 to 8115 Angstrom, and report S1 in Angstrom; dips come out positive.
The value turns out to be 4.0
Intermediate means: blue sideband 23.9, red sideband 24.6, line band 23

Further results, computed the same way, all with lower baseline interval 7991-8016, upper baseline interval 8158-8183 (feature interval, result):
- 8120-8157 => 1.7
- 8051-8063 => 0.8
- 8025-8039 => 0.3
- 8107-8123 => 1.4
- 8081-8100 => 1.4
